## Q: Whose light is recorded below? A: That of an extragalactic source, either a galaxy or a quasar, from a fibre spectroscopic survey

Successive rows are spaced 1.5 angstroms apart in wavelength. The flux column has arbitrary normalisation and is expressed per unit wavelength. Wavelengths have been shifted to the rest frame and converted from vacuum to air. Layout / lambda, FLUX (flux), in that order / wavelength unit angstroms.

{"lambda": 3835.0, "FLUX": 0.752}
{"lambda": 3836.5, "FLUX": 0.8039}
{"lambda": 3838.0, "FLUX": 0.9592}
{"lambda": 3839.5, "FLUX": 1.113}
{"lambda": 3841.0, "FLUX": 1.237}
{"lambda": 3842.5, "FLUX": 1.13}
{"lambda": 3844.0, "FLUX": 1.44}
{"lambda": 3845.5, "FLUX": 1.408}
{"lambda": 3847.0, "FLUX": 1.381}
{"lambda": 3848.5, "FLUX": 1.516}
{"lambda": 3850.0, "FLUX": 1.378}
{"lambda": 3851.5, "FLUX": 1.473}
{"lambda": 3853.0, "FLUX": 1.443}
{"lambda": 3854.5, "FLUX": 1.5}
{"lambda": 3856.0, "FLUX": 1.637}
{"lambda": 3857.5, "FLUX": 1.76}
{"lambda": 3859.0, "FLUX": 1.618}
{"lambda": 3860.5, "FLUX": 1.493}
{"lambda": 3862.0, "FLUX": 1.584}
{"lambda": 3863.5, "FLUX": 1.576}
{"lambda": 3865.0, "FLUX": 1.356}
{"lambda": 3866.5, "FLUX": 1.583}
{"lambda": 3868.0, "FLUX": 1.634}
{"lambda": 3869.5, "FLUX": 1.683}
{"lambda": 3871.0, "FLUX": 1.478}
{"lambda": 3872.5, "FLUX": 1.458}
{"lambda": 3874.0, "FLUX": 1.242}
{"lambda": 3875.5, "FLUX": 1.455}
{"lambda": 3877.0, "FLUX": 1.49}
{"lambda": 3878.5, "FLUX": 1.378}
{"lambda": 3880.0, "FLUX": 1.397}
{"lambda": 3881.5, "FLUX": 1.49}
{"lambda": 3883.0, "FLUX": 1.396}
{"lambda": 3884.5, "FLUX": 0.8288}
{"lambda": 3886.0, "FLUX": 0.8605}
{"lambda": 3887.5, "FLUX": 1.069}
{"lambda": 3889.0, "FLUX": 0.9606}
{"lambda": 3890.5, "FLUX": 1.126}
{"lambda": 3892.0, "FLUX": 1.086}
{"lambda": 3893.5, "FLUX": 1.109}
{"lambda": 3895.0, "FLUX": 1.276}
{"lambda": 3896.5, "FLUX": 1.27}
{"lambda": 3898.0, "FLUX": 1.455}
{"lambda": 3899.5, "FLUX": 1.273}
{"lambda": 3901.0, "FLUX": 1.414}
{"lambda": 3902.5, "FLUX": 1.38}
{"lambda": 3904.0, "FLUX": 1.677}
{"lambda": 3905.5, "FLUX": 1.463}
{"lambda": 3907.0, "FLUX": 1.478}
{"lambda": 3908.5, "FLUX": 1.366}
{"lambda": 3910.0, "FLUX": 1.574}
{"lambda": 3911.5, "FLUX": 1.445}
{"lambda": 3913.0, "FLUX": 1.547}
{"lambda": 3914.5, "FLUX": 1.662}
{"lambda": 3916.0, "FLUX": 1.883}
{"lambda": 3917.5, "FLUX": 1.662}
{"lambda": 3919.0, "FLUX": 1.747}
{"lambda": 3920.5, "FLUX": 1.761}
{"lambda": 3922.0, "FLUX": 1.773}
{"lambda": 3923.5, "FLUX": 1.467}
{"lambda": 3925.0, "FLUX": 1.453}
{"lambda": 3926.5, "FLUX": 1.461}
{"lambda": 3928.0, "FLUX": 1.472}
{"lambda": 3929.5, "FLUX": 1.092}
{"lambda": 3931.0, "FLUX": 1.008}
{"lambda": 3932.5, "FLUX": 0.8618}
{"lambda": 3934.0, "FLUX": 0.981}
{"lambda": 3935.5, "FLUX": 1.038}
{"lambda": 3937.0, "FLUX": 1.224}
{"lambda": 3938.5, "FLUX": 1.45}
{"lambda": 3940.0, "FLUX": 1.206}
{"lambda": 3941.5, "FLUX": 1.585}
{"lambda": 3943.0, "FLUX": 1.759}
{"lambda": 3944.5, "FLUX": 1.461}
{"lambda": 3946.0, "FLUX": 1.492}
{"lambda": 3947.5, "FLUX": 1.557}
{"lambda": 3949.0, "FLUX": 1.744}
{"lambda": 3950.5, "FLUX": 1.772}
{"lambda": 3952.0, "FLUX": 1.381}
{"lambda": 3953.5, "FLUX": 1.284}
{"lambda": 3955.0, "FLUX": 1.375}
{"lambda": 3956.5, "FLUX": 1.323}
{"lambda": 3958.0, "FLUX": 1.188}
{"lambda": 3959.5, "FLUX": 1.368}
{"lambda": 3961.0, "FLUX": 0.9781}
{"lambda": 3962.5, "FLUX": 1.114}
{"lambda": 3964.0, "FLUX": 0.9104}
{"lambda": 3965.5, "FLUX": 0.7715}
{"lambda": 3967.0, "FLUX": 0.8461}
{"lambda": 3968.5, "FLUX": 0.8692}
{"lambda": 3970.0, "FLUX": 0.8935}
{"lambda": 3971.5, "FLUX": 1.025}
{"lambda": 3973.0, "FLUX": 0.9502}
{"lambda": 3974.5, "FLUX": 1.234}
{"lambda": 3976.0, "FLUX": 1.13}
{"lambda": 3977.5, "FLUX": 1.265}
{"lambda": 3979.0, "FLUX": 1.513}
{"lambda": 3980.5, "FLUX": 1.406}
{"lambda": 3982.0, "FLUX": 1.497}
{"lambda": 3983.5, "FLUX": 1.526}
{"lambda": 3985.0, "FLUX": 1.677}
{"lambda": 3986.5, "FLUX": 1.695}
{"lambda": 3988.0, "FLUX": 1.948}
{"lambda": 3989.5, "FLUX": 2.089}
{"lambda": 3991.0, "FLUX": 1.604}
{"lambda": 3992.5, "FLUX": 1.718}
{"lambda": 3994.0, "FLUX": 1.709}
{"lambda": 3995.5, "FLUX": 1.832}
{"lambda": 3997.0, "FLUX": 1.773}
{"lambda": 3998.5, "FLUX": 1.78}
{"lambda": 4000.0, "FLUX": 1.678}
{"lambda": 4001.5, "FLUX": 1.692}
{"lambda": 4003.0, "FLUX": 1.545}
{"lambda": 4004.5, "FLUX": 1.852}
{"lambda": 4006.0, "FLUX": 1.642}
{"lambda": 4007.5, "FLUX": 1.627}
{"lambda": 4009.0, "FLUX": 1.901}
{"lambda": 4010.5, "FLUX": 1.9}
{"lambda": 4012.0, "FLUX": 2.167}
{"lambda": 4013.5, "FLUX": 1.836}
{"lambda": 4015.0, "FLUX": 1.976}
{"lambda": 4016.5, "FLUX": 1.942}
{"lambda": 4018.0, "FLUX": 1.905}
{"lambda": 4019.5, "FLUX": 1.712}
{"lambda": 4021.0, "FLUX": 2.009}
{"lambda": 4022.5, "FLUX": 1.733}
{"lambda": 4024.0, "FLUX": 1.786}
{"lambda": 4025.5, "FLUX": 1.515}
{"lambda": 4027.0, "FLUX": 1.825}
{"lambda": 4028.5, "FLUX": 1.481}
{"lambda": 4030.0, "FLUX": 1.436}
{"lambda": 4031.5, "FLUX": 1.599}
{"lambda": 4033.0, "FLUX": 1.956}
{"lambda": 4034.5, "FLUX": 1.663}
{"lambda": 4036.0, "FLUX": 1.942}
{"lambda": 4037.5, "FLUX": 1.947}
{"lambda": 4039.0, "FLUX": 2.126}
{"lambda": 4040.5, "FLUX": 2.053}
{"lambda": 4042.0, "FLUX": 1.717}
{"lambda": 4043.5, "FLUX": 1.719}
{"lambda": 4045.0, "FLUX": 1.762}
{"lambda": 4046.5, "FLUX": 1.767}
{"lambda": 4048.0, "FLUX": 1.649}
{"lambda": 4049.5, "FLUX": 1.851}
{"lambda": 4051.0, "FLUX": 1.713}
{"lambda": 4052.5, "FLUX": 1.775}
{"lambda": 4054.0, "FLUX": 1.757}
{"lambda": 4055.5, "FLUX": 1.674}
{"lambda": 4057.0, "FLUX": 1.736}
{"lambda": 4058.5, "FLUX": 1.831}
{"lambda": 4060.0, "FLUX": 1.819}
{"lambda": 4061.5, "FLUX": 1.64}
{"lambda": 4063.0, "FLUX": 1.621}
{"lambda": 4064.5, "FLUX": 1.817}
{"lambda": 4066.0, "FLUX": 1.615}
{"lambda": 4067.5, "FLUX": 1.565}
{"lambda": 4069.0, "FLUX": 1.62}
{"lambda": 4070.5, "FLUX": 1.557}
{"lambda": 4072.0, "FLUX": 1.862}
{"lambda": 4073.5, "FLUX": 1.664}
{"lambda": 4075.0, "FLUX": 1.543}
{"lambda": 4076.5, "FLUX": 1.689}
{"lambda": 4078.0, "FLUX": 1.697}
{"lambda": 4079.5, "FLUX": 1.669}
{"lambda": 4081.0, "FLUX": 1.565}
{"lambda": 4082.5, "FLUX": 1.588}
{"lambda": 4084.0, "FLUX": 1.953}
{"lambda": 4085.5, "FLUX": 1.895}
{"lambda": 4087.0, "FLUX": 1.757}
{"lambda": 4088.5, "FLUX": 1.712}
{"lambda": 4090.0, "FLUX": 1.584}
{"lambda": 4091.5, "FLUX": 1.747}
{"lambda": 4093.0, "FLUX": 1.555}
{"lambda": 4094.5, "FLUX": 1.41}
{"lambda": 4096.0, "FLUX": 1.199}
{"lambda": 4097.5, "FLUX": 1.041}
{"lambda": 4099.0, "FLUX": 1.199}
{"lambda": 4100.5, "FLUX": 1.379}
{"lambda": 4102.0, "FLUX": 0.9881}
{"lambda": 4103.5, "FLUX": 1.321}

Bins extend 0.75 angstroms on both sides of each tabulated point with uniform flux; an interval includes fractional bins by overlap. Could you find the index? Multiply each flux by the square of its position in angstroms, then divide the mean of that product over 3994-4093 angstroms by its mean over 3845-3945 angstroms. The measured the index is 1.34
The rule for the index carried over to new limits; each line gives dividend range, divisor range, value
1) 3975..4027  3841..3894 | 1.33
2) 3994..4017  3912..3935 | 1.30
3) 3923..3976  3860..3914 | 0.94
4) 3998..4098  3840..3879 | 1.29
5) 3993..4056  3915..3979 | 1.42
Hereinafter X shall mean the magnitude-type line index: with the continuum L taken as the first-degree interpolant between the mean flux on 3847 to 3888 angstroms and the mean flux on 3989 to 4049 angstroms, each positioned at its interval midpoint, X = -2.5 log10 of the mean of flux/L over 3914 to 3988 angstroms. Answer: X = 0.20 mag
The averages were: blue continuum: 1.44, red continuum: 1.79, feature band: 1.35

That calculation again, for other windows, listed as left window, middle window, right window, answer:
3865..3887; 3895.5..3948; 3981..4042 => 0.05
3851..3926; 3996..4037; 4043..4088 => -0.09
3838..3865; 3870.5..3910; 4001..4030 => 0.16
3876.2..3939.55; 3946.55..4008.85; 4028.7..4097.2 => 0.06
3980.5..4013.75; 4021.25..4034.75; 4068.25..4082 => 0.02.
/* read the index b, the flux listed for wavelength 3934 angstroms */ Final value 0.981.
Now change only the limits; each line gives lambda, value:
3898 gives 1.455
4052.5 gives 1.775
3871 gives 1.478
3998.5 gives 1.78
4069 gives 1.62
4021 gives 2.009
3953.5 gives 1.284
